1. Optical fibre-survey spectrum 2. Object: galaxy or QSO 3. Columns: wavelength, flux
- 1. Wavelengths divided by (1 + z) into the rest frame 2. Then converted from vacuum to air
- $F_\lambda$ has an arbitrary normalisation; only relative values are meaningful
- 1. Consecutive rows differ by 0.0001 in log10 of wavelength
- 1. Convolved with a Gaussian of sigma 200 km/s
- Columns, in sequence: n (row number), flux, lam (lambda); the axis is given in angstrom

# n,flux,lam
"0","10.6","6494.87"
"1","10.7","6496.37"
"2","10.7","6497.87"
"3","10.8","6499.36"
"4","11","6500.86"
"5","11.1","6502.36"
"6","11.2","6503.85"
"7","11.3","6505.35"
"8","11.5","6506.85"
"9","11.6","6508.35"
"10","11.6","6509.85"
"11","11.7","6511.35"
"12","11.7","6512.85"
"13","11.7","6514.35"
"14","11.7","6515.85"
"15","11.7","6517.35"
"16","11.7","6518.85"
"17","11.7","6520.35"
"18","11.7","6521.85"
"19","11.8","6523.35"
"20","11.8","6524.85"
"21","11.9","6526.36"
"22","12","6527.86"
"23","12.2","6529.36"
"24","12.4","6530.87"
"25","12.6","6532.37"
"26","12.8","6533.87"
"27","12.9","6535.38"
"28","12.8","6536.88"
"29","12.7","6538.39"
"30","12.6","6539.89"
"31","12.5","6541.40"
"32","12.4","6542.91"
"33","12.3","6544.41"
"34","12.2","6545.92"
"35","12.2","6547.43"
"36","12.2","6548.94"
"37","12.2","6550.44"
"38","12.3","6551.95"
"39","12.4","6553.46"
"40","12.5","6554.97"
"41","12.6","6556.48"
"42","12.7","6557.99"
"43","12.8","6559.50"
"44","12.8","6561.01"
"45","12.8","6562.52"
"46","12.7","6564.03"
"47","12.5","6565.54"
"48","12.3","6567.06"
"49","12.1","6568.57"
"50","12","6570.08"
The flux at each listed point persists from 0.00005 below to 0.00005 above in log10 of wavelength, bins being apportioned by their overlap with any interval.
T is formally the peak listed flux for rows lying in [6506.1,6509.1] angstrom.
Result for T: 11.6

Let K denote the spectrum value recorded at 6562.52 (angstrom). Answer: 12.8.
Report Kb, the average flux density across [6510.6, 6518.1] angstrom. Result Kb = 11.7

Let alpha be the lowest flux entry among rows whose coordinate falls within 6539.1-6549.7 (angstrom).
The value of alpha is 12.2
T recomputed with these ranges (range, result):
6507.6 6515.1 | 11.7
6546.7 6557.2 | 12.6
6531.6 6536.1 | 12.9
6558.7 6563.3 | 12.8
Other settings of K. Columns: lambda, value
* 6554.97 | 12.5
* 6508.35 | 11.6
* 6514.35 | 11.7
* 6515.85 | 11.7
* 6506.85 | 11.5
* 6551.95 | 12.3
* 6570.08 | 12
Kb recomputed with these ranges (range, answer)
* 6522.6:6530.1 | 11.9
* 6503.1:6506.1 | 11.3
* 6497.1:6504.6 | 11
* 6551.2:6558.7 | 12.5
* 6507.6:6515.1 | 11.7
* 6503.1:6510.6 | 11.4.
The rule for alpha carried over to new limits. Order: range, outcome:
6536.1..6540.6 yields 12.6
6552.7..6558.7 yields 12.4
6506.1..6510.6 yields 11.5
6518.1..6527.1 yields 11.7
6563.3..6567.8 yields 12.3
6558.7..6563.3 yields 12.8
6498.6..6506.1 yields 10.8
